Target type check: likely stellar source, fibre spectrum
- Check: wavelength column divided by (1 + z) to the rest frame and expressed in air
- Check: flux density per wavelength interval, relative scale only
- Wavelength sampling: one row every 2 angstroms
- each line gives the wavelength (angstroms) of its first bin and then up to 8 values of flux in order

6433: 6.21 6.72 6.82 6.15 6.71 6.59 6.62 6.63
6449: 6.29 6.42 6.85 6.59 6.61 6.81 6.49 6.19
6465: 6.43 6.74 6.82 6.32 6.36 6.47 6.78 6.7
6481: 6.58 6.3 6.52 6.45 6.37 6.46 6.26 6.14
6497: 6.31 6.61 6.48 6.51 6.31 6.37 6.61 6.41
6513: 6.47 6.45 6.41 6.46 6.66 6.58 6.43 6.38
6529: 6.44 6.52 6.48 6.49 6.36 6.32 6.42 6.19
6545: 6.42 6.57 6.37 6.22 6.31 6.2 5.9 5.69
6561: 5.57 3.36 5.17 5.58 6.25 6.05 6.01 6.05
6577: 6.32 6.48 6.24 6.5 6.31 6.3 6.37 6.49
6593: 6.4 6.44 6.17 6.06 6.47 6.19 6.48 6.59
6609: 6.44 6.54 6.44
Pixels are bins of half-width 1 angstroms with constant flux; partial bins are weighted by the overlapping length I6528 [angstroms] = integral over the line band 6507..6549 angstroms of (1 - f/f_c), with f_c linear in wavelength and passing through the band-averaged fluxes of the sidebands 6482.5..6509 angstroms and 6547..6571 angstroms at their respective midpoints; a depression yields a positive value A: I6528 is -2.7 angstroms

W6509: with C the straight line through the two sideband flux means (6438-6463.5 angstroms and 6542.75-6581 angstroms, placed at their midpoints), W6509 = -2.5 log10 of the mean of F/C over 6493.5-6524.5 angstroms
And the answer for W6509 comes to -0.04 mag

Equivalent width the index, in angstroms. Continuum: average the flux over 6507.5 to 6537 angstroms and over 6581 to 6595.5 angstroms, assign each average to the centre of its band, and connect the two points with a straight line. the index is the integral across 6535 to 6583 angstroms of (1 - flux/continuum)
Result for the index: 3.0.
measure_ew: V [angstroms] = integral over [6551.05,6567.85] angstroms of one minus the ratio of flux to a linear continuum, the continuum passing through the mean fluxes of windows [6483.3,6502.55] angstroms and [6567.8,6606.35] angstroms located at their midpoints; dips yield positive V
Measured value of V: 2.2 angstroms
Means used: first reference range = 6.4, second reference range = 6.29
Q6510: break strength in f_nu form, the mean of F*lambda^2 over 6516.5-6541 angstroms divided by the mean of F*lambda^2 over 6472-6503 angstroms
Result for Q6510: 1.01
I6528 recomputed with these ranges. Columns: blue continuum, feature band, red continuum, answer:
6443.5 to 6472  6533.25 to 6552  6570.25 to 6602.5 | 0.01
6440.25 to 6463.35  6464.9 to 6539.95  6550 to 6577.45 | -3.25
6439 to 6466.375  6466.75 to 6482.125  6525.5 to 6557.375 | -0.21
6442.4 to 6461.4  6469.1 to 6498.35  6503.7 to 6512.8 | 0.26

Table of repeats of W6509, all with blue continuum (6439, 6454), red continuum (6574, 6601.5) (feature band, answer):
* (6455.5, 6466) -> 0.00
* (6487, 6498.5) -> 0.03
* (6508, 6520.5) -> 0.00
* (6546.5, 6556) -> 0.01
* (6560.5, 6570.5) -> 0.22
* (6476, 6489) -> -0.01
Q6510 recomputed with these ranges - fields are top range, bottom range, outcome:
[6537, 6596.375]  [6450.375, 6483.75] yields 0.96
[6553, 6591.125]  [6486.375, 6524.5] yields 0.94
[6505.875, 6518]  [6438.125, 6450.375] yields 1.01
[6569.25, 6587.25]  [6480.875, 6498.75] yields 1.01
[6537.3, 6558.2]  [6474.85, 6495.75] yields 0.99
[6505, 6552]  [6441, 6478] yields 1.00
